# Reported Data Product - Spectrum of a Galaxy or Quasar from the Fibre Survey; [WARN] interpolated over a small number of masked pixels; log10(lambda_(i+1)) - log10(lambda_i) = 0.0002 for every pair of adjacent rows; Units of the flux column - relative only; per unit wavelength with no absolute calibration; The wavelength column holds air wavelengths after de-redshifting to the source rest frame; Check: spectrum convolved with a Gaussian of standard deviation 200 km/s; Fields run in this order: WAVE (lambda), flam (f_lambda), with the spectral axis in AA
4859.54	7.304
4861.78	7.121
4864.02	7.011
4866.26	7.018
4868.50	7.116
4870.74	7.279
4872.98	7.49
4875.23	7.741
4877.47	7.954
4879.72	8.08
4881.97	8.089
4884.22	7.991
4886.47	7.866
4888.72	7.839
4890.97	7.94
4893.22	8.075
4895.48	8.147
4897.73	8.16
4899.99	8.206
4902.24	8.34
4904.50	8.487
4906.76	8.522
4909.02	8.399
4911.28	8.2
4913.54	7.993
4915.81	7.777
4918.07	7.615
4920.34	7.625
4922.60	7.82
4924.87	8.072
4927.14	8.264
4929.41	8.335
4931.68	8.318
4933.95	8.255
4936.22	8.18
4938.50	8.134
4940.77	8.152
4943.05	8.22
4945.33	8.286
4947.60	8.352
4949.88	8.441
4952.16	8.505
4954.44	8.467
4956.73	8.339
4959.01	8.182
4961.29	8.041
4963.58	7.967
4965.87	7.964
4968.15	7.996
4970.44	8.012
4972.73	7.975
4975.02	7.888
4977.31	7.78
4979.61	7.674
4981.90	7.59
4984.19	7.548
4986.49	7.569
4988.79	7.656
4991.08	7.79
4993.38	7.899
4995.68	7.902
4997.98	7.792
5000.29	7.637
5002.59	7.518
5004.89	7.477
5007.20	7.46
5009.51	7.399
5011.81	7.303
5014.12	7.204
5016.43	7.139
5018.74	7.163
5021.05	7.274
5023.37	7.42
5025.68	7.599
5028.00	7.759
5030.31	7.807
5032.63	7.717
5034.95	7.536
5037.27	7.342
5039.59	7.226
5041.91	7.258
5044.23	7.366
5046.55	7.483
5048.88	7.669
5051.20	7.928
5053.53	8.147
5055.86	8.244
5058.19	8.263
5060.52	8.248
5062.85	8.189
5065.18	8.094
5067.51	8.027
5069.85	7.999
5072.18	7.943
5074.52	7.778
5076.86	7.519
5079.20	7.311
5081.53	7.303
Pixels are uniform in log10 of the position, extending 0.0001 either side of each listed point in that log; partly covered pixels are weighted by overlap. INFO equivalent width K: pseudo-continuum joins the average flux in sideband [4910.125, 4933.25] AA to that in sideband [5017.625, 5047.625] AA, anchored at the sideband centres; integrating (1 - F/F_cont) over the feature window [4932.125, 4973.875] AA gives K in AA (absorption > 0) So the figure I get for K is -1.8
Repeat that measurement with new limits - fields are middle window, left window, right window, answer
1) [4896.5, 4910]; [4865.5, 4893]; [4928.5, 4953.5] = -0.7 AA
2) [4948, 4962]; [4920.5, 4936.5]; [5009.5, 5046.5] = -0.7 AA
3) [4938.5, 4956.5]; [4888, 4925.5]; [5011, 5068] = -0.9 AA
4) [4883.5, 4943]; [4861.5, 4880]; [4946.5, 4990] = -3.4 AA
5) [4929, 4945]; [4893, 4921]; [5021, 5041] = -0.5 AA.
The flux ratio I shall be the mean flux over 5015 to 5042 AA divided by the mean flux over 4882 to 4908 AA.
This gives 0.91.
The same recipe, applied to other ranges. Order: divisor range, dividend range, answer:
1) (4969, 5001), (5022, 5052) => 0.97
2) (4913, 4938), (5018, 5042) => 0.93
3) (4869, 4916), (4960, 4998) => 0.98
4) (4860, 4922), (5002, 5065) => 0.97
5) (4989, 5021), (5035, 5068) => 1.04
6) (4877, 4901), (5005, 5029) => 0.92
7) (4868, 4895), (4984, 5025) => 0.96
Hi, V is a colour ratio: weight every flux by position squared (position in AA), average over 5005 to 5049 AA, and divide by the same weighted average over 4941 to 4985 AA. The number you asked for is 0.9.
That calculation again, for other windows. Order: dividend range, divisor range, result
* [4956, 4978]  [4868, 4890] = 1.07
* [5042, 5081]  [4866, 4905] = 1.07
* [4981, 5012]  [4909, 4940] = 0.97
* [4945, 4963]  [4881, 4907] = 1.05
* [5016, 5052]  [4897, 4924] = 0.97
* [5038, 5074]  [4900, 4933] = 1.02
